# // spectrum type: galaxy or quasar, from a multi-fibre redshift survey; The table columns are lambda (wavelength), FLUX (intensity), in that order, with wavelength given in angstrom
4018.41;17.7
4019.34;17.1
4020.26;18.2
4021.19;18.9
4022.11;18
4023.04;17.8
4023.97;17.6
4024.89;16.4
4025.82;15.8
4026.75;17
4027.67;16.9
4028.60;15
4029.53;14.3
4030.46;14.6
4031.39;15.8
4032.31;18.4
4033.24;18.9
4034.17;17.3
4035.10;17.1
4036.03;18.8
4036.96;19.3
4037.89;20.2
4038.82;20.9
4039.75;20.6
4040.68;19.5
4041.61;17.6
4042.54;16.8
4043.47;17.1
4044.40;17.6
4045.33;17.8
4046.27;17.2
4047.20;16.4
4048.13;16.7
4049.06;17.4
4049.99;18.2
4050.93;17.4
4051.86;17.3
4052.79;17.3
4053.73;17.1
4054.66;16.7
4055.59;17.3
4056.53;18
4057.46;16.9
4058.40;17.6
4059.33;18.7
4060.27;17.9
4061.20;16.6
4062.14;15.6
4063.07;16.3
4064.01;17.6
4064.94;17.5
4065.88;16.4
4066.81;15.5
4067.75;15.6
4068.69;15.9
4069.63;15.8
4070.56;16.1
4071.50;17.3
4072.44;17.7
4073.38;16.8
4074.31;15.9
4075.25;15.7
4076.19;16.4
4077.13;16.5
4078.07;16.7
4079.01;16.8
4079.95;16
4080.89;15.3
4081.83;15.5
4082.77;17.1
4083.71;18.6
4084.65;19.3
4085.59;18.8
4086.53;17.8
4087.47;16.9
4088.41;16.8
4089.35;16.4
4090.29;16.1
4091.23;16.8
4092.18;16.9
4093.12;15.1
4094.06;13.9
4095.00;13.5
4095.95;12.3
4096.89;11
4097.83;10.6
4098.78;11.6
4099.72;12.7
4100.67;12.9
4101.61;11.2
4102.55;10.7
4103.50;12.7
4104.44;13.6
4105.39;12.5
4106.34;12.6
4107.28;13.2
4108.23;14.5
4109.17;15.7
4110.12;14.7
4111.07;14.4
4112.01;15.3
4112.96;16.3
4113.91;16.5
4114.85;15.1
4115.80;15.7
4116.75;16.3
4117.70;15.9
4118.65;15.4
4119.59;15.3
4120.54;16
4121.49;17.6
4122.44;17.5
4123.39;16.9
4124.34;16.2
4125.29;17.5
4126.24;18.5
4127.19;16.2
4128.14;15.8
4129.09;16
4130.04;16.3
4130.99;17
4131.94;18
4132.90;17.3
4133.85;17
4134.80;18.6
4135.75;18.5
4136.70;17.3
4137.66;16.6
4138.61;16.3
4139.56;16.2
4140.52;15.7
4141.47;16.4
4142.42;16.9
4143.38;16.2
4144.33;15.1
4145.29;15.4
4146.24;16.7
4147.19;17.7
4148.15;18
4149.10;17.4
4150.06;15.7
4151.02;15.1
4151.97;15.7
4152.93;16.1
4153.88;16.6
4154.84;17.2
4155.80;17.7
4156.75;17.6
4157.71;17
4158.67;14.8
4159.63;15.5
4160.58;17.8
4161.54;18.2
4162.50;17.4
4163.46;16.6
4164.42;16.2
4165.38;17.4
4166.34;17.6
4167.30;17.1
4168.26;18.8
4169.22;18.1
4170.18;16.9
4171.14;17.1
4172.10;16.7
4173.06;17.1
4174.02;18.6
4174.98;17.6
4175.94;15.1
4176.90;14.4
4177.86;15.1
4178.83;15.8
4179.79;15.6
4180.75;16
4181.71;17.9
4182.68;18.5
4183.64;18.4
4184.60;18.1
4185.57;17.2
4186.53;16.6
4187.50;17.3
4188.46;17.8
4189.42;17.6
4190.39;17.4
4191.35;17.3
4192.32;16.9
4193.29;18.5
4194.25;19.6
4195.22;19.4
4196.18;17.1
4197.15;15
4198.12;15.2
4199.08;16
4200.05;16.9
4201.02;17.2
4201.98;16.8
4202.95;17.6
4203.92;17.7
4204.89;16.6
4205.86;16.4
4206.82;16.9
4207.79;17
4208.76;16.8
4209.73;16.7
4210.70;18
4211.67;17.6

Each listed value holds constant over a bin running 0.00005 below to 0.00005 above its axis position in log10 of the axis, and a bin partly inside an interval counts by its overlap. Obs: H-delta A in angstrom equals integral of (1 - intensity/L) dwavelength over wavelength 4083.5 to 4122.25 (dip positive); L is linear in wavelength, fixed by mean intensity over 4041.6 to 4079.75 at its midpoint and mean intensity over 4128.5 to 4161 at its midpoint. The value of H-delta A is 4.5 angstrom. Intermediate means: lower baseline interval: 16.9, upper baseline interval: 16.7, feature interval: 14.9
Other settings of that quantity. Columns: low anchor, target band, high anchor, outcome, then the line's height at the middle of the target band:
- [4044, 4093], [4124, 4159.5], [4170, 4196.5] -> 0.84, 17.1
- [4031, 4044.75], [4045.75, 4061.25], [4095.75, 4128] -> 0.22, 17.6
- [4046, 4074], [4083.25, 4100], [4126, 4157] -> 1.55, 16.9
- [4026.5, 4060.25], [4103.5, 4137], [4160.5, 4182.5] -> 2.31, 17.2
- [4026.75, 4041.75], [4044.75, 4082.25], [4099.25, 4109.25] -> -2.57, 15.7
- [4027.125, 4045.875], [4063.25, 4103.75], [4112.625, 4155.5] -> 3.91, 17.2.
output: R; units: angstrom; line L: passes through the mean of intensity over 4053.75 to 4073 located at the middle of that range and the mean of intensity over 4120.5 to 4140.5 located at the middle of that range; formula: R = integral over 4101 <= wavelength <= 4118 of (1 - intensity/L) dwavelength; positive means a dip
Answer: 2.7 angstrom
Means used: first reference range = 16.9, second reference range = 17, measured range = 14.2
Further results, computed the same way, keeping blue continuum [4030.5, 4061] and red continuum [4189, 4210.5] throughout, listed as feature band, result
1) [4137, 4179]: 1.55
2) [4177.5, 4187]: 0.14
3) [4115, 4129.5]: 0.87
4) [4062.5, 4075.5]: 0.93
